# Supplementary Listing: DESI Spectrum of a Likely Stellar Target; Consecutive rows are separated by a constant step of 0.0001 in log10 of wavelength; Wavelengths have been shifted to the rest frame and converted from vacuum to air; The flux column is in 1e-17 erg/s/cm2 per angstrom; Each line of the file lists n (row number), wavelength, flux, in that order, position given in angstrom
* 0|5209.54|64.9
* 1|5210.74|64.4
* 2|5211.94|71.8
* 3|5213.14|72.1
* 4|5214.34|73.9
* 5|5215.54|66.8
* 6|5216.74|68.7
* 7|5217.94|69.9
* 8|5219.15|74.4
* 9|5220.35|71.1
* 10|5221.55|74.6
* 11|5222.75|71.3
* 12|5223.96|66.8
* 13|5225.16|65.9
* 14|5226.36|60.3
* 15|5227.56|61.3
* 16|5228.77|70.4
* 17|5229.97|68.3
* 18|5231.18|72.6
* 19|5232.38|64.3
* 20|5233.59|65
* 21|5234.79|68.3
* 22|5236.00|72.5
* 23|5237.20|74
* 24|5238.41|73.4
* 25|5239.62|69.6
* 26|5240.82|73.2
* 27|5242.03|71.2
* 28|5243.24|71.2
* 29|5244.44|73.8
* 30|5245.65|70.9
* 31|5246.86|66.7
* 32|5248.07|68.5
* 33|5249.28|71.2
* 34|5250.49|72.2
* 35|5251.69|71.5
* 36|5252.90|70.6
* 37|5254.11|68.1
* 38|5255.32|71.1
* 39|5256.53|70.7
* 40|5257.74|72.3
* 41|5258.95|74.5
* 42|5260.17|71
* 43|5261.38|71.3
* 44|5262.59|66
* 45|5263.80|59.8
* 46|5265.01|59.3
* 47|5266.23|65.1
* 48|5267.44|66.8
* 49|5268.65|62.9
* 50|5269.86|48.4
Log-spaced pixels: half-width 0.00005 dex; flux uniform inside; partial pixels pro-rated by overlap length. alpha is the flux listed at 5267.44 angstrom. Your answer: 66.8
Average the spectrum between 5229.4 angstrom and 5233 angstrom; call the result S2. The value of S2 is 68.3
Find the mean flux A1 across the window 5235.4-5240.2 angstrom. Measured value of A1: 72.4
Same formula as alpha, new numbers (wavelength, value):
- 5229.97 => 68.3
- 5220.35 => 71.1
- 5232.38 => 64.3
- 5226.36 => 60.3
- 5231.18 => 72.6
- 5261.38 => 71.3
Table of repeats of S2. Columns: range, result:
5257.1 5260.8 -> 72.4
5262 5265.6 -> 61.8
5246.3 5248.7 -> 67.6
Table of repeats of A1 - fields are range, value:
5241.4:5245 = 72.1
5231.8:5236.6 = 67.5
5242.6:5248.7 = 70.2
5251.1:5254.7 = 70.1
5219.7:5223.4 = 72.3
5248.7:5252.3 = 71.8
